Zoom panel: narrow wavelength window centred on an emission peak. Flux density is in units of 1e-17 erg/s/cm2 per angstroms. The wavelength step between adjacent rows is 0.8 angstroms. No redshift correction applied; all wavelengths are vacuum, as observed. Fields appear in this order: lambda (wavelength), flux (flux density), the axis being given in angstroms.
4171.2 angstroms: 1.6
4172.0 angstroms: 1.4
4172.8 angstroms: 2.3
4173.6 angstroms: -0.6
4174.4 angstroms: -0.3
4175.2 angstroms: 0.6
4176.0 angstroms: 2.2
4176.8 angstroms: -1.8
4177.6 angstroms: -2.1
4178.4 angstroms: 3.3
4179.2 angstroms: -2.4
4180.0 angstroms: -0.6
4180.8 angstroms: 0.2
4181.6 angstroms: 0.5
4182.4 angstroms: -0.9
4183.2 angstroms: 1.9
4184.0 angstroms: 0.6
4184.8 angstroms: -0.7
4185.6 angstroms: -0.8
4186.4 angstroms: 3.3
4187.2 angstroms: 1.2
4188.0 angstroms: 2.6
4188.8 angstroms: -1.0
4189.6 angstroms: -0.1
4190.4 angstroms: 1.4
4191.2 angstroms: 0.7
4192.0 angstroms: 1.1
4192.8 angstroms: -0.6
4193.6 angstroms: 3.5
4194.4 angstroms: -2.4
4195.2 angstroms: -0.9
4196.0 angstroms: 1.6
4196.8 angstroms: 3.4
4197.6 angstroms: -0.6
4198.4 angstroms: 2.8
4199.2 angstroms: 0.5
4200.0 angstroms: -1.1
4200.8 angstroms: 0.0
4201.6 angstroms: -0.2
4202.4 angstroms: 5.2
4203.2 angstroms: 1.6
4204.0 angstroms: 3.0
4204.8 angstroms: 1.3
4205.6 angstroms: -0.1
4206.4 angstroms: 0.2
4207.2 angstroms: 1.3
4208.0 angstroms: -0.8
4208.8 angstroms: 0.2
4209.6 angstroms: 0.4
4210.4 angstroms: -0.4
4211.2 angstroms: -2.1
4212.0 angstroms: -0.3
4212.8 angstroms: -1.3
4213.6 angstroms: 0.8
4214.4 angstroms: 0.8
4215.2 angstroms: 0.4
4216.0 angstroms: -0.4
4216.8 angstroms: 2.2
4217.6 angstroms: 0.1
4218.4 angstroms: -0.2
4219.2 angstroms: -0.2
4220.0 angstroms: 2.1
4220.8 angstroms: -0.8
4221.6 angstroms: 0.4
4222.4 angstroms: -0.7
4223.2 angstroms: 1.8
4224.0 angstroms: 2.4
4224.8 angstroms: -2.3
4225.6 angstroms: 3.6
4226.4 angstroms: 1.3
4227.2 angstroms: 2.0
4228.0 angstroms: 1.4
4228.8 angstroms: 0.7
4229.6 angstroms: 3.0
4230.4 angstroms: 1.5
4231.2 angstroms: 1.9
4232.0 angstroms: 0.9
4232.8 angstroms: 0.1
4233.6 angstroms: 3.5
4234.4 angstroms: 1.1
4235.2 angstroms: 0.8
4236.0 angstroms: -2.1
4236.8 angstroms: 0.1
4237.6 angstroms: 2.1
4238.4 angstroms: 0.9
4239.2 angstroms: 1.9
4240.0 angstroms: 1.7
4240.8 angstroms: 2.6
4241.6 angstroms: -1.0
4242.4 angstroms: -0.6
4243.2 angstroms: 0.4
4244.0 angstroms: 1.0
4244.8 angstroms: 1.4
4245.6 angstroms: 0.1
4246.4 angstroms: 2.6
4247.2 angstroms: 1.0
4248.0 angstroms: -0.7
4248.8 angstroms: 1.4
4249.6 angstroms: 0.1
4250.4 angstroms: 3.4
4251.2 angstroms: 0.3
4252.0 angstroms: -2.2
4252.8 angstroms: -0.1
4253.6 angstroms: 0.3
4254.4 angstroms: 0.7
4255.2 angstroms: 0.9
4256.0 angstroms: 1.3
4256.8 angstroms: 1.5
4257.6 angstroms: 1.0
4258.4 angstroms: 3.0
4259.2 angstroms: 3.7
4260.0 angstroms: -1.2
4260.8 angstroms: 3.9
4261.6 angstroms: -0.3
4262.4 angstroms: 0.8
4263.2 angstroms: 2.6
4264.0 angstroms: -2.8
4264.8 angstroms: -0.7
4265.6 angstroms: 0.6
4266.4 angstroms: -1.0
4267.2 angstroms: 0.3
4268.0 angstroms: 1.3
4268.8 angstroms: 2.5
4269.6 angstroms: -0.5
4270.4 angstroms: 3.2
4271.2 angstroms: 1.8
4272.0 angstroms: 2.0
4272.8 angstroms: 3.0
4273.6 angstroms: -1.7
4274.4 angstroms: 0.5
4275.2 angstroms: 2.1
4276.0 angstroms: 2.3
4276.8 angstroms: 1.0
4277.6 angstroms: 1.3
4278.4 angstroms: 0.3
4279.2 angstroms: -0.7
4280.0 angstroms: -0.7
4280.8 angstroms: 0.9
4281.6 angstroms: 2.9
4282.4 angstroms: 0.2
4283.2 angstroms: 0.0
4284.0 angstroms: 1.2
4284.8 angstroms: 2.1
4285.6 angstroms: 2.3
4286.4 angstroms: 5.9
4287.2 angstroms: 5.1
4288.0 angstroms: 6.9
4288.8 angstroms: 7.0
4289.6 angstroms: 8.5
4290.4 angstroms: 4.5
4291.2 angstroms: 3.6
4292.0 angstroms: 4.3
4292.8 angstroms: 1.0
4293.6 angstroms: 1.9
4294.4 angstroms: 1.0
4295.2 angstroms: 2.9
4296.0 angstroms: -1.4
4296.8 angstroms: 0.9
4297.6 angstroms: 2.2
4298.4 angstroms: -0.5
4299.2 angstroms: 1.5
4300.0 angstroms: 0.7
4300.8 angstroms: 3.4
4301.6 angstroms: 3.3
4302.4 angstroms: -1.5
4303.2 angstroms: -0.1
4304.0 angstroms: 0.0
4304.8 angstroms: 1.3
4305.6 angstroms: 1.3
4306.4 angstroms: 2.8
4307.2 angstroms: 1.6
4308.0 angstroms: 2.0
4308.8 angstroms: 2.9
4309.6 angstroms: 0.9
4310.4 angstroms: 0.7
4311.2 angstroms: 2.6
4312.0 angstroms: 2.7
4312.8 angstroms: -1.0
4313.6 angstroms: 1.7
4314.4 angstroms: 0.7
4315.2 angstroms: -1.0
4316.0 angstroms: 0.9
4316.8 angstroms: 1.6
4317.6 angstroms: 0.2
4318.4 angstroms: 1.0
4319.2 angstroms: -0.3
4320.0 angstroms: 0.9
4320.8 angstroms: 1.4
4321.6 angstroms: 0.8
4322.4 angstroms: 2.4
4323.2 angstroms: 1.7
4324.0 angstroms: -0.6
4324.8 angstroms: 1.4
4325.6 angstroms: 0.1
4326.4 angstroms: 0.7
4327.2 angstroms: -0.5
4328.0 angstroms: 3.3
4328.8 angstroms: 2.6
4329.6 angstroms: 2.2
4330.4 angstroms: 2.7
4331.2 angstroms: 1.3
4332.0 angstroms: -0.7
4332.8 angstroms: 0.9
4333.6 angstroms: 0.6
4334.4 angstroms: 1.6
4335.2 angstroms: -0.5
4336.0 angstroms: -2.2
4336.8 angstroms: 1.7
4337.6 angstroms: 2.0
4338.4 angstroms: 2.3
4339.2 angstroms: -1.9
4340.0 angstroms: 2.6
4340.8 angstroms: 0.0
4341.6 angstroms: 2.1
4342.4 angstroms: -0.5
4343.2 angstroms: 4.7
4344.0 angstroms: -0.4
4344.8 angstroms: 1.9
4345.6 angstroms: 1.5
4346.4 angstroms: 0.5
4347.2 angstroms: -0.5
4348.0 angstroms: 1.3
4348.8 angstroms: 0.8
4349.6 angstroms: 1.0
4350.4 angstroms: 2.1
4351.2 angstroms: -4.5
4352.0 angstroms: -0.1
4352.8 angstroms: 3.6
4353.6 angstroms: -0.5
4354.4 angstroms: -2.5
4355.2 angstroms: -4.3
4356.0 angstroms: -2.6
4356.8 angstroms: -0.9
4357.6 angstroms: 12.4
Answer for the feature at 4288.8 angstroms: [O II] 3727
